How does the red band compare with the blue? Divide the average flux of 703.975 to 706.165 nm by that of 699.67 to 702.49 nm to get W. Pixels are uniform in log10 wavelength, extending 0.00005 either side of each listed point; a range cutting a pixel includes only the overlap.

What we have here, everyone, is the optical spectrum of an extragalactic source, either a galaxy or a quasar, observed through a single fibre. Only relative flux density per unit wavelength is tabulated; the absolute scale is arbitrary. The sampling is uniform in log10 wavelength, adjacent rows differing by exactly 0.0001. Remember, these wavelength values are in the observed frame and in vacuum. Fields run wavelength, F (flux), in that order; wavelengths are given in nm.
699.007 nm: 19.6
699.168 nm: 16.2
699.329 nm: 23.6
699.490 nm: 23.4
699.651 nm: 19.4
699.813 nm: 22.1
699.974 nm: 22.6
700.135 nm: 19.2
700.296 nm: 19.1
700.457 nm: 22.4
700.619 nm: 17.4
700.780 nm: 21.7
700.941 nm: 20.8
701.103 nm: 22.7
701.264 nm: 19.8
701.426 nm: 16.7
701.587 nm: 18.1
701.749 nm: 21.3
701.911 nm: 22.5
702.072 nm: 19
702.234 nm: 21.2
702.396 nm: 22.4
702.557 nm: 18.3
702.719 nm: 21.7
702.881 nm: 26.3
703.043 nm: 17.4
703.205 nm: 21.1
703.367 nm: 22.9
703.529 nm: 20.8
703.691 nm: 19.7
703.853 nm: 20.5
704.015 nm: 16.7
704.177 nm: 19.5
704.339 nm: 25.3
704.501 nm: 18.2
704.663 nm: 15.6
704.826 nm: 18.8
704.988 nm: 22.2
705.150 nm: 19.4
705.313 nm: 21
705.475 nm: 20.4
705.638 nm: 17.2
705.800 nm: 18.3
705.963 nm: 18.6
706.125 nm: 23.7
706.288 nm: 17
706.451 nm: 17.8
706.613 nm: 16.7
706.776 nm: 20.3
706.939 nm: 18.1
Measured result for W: 0.96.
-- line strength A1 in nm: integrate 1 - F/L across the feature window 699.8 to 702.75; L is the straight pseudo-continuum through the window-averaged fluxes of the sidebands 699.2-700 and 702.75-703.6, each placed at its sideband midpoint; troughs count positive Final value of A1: 0.18 nm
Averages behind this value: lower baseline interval 21.8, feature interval 20.4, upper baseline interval 21.7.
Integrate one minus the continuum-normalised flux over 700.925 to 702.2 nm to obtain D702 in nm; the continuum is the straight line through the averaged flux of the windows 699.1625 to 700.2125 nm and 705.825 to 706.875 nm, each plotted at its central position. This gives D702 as 0.03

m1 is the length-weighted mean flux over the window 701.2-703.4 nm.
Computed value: 20.6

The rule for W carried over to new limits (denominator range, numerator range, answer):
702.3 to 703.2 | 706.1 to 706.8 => 0.88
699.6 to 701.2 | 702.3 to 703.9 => 1.02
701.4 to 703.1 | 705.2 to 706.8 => 0.92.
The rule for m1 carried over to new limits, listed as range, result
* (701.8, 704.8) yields 20.5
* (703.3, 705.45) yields 20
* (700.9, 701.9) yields 20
